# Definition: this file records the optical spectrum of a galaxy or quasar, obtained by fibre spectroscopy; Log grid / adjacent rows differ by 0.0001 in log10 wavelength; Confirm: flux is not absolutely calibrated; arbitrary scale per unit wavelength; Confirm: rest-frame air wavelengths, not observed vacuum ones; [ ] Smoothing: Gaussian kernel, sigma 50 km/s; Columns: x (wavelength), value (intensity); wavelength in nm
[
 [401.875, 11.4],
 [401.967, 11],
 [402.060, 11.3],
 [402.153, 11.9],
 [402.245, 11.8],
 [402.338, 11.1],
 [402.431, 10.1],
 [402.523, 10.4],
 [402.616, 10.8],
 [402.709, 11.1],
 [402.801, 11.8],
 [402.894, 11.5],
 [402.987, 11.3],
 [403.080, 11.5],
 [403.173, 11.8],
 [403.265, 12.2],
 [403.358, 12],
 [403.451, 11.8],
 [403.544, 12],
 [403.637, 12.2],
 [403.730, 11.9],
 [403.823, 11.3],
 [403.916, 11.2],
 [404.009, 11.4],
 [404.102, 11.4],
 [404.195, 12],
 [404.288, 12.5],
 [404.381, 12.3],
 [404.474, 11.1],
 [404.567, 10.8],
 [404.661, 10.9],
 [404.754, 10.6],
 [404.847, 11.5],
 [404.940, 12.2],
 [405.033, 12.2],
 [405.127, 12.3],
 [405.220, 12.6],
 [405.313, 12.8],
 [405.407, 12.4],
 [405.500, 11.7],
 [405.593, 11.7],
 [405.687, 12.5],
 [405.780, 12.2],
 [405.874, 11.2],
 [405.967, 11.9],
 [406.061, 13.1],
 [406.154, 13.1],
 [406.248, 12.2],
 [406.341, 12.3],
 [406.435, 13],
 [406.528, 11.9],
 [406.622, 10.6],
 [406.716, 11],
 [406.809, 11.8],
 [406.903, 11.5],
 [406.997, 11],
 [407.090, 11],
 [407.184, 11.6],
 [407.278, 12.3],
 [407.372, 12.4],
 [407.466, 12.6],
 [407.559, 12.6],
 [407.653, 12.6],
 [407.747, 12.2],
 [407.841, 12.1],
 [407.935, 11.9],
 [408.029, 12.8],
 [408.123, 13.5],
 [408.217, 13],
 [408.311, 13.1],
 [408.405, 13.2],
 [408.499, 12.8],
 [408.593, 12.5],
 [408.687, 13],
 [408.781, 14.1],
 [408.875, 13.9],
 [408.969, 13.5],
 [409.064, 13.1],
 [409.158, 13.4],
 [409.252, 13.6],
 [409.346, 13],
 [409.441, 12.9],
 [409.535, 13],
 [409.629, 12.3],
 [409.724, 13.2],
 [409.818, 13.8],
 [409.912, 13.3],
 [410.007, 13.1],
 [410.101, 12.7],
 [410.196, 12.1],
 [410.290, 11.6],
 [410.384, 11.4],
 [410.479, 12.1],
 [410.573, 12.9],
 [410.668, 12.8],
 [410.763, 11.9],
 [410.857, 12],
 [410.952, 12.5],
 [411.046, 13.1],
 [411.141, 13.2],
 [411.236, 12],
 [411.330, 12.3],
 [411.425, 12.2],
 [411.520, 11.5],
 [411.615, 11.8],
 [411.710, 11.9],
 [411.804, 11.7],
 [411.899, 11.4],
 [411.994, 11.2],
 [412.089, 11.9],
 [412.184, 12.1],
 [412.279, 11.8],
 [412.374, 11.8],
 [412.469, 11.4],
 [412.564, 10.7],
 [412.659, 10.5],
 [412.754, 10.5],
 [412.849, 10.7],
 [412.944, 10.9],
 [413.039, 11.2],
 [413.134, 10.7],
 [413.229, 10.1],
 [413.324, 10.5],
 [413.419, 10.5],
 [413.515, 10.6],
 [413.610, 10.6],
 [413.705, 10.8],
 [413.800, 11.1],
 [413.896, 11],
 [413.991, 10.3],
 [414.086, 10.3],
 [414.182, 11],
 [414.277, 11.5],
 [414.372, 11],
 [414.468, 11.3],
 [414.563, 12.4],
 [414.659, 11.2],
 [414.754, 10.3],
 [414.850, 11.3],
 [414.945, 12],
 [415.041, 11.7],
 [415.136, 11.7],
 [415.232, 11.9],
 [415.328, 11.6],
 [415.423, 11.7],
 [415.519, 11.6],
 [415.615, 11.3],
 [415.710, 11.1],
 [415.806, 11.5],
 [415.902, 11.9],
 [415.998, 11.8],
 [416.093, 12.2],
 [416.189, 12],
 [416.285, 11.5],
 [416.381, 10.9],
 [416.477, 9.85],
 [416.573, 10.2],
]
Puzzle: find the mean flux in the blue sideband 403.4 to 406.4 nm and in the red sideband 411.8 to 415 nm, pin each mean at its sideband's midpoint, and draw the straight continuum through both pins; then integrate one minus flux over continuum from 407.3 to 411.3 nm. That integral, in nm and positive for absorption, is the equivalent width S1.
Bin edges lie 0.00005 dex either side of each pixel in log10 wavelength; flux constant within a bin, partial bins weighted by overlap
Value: -0.45 nm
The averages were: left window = 11.9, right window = 11.1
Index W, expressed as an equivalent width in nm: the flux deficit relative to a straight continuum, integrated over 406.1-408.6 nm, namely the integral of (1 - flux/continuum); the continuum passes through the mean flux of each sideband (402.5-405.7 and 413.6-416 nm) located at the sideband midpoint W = -0.14 nm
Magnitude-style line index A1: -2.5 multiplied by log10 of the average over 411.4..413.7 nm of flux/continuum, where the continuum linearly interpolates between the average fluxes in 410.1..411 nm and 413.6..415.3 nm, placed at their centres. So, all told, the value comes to 0.05 mag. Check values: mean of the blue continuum 12.2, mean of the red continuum 11.2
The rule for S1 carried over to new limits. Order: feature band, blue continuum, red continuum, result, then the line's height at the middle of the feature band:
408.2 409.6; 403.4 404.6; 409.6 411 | -0.098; 12.3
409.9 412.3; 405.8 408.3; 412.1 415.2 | -0.142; 11.5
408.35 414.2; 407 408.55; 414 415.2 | -0.060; 11.8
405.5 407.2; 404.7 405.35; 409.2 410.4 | 0.051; 12.2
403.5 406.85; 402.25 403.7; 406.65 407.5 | -0.095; 11.6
